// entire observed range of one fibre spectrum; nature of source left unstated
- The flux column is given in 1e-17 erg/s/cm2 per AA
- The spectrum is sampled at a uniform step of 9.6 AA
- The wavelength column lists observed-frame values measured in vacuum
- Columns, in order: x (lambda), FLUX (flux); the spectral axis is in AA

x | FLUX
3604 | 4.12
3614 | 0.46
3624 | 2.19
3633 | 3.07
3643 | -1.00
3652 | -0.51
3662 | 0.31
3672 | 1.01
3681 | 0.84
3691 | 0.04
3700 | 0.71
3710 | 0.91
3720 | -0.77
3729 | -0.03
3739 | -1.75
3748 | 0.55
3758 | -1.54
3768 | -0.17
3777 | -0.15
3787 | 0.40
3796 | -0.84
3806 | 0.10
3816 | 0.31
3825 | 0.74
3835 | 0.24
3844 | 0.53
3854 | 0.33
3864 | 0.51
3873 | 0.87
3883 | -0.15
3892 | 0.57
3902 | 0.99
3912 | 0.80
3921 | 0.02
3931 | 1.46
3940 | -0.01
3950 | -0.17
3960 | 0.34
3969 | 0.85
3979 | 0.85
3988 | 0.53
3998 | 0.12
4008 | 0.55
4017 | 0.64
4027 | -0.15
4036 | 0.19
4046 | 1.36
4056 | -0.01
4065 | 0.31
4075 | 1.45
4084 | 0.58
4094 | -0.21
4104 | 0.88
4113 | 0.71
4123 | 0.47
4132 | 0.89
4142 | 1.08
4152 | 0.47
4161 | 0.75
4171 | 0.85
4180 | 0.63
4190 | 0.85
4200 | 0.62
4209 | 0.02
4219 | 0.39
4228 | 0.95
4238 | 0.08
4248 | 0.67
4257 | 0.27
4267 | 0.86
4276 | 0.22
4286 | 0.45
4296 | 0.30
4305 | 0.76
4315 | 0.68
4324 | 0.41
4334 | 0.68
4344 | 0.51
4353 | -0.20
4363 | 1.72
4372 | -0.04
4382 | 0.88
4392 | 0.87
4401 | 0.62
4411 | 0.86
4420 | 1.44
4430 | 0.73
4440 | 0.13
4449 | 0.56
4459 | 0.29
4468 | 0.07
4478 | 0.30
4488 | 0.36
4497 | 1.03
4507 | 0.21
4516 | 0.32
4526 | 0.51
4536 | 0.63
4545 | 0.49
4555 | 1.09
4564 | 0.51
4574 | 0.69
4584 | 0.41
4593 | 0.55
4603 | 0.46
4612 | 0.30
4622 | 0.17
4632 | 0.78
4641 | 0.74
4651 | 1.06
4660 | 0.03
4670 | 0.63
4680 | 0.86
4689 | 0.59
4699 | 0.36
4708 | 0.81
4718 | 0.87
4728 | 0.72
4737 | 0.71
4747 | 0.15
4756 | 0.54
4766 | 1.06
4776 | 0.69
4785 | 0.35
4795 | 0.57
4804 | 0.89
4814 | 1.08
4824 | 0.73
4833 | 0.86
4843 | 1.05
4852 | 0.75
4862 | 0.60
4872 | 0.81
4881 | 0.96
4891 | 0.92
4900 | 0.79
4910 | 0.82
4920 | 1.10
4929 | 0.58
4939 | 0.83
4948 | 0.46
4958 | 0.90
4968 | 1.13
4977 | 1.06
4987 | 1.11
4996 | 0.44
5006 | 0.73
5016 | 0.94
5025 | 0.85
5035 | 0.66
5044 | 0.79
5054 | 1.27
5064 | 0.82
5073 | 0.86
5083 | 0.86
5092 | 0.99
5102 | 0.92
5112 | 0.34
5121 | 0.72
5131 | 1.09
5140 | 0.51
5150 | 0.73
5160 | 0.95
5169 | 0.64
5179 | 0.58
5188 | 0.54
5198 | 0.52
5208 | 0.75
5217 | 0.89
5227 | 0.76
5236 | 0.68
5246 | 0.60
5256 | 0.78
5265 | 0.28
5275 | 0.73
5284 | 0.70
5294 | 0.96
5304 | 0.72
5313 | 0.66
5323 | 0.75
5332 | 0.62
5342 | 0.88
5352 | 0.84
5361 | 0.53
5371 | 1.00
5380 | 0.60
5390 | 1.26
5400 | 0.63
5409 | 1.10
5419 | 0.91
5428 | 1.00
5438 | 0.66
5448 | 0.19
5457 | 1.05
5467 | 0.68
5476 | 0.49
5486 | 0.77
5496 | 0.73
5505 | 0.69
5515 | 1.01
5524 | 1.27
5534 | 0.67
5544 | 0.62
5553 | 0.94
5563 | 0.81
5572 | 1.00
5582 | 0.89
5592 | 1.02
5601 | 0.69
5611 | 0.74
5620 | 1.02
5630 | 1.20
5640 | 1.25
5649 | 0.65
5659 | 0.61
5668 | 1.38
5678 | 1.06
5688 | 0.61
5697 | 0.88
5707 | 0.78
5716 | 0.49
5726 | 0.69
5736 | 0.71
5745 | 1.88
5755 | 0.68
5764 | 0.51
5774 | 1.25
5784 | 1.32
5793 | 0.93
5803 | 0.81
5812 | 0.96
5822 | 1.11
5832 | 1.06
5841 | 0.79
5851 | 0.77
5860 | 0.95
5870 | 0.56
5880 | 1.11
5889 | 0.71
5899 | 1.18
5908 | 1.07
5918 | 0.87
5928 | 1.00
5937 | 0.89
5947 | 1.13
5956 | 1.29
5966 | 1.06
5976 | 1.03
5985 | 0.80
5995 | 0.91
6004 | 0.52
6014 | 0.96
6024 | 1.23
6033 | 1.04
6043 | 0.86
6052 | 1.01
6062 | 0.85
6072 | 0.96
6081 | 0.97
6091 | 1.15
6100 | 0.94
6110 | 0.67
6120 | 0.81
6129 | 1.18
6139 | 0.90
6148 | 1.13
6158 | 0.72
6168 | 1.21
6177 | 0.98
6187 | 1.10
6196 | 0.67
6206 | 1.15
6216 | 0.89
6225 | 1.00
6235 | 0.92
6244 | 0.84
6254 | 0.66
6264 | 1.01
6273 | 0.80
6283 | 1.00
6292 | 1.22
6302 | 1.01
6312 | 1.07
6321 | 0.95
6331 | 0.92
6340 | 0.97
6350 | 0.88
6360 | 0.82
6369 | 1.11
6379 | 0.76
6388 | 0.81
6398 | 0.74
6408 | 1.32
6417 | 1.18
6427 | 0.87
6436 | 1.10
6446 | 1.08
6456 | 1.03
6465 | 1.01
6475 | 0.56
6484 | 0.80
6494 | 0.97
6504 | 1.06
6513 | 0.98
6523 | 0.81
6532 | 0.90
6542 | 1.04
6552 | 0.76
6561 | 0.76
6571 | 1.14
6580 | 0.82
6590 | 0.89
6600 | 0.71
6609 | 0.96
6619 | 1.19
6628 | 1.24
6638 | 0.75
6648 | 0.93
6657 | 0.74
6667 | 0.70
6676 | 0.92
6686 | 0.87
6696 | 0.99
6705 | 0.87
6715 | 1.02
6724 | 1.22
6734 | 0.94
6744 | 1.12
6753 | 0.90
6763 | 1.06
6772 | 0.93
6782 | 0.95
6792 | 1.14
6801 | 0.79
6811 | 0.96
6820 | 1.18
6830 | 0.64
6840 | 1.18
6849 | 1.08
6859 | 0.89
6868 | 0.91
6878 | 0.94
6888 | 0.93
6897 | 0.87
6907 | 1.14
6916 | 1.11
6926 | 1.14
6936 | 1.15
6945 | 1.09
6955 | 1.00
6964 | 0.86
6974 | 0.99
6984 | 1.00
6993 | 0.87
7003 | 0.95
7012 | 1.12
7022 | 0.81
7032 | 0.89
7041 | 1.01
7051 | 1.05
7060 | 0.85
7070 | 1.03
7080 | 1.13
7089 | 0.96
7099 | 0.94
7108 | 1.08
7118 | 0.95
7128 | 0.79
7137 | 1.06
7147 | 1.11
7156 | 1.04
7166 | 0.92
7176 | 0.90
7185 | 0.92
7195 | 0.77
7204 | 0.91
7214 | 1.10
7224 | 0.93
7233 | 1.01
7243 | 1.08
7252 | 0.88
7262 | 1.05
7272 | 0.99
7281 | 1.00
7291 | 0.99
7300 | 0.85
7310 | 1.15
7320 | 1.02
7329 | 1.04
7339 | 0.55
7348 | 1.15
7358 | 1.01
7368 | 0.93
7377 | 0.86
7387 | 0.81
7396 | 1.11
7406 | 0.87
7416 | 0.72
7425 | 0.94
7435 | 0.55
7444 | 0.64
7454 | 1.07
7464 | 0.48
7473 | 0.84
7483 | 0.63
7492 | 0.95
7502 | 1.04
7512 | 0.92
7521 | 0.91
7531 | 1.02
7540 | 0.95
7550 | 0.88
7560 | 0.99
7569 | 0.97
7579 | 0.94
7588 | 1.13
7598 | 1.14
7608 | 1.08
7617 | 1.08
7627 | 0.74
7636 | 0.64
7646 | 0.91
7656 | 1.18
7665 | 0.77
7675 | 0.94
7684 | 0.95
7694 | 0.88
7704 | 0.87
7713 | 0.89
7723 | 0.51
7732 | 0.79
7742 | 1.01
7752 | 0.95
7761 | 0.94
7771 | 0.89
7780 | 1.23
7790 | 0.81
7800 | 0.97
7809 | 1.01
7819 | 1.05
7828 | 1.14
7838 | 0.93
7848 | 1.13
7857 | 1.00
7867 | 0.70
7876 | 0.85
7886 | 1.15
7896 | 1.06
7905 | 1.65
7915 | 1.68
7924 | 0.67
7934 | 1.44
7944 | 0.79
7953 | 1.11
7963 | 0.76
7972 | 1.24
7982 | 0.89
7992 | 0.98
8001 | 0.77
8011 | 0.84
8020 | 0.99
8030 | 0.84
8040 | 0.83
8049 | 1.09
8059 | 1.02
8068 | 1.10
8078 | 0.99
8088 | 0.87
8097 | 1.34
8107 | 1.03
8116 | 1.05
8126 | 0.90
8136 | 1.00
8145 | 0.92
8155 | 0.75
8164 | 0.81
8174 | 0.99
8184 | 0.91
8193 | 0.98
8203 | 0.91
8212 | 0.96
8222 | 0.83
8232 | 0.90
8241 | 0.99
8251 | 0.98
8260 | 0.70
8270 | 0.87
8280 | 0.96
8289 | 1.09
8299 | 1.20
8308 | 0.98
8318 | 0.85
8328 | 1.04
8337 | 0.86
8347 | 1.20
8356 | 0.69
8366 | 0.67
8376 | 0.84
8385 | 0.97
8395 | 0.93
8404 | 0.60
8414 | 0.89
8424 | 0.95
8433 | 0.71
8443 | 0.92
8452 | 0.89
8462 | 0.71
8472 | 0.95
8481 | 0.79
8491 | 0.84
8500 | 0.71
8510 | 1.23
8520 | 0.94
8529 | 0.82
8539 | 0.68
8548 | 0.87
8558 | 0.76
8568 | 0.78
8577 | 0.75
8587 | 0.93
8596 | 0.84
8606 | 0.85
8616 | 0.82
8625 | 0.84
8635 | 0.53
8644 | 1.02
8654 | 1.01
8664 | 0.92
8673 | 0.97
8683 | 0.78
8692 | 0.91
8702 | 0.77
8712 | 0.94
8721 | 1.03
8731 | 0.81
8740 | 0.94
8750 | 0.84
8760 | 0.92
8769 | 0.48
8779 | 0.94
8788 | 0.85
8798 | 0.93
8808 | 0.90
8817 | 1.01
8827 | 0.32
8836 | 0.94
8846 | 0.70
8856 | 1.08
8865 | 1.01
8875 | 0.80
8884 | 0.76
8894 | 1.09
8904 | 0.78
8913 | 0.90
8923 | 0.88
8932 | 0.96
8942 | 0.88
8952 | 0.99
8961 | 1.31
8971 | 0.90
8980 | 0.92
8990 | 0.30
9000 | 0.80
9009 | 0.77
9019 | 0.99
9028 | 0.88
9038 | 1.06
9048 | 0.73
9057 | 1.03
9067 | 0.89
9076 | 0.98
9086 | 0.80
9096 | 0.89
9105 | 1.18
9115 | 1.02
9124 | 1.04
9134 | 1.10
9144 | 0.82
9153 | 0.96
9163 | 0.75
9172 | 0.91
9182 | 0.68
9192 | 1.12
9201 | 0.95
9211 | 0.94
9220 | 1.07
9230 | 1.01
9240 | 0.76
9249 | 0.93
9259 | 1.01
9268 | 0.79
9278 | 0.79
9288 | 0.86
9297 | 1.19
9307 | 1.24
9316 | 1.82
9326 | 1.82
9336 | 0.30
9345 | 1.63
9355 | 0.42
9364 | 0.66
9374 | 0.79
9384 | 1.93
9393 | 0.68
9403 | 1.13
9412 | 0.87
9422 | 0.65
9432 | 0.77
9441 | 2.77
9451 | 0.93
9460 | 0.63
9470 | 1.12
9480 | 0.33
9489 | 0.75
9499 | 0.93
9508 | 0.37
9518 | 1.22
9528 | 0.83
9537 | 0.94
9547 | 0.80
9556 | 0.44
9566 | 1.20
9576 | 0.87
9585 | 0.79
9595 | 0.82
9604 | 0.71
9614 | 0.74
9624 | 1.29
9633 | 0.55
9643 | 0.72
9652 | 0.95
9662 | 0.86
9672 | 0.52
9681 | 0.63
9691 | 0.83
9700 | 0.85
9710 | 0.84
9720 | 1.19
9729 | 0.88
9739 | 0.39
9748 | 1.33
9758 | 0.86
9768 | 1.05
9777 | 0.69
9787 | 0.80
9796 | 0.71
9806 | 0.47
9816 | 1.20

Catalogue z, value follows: 0.21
